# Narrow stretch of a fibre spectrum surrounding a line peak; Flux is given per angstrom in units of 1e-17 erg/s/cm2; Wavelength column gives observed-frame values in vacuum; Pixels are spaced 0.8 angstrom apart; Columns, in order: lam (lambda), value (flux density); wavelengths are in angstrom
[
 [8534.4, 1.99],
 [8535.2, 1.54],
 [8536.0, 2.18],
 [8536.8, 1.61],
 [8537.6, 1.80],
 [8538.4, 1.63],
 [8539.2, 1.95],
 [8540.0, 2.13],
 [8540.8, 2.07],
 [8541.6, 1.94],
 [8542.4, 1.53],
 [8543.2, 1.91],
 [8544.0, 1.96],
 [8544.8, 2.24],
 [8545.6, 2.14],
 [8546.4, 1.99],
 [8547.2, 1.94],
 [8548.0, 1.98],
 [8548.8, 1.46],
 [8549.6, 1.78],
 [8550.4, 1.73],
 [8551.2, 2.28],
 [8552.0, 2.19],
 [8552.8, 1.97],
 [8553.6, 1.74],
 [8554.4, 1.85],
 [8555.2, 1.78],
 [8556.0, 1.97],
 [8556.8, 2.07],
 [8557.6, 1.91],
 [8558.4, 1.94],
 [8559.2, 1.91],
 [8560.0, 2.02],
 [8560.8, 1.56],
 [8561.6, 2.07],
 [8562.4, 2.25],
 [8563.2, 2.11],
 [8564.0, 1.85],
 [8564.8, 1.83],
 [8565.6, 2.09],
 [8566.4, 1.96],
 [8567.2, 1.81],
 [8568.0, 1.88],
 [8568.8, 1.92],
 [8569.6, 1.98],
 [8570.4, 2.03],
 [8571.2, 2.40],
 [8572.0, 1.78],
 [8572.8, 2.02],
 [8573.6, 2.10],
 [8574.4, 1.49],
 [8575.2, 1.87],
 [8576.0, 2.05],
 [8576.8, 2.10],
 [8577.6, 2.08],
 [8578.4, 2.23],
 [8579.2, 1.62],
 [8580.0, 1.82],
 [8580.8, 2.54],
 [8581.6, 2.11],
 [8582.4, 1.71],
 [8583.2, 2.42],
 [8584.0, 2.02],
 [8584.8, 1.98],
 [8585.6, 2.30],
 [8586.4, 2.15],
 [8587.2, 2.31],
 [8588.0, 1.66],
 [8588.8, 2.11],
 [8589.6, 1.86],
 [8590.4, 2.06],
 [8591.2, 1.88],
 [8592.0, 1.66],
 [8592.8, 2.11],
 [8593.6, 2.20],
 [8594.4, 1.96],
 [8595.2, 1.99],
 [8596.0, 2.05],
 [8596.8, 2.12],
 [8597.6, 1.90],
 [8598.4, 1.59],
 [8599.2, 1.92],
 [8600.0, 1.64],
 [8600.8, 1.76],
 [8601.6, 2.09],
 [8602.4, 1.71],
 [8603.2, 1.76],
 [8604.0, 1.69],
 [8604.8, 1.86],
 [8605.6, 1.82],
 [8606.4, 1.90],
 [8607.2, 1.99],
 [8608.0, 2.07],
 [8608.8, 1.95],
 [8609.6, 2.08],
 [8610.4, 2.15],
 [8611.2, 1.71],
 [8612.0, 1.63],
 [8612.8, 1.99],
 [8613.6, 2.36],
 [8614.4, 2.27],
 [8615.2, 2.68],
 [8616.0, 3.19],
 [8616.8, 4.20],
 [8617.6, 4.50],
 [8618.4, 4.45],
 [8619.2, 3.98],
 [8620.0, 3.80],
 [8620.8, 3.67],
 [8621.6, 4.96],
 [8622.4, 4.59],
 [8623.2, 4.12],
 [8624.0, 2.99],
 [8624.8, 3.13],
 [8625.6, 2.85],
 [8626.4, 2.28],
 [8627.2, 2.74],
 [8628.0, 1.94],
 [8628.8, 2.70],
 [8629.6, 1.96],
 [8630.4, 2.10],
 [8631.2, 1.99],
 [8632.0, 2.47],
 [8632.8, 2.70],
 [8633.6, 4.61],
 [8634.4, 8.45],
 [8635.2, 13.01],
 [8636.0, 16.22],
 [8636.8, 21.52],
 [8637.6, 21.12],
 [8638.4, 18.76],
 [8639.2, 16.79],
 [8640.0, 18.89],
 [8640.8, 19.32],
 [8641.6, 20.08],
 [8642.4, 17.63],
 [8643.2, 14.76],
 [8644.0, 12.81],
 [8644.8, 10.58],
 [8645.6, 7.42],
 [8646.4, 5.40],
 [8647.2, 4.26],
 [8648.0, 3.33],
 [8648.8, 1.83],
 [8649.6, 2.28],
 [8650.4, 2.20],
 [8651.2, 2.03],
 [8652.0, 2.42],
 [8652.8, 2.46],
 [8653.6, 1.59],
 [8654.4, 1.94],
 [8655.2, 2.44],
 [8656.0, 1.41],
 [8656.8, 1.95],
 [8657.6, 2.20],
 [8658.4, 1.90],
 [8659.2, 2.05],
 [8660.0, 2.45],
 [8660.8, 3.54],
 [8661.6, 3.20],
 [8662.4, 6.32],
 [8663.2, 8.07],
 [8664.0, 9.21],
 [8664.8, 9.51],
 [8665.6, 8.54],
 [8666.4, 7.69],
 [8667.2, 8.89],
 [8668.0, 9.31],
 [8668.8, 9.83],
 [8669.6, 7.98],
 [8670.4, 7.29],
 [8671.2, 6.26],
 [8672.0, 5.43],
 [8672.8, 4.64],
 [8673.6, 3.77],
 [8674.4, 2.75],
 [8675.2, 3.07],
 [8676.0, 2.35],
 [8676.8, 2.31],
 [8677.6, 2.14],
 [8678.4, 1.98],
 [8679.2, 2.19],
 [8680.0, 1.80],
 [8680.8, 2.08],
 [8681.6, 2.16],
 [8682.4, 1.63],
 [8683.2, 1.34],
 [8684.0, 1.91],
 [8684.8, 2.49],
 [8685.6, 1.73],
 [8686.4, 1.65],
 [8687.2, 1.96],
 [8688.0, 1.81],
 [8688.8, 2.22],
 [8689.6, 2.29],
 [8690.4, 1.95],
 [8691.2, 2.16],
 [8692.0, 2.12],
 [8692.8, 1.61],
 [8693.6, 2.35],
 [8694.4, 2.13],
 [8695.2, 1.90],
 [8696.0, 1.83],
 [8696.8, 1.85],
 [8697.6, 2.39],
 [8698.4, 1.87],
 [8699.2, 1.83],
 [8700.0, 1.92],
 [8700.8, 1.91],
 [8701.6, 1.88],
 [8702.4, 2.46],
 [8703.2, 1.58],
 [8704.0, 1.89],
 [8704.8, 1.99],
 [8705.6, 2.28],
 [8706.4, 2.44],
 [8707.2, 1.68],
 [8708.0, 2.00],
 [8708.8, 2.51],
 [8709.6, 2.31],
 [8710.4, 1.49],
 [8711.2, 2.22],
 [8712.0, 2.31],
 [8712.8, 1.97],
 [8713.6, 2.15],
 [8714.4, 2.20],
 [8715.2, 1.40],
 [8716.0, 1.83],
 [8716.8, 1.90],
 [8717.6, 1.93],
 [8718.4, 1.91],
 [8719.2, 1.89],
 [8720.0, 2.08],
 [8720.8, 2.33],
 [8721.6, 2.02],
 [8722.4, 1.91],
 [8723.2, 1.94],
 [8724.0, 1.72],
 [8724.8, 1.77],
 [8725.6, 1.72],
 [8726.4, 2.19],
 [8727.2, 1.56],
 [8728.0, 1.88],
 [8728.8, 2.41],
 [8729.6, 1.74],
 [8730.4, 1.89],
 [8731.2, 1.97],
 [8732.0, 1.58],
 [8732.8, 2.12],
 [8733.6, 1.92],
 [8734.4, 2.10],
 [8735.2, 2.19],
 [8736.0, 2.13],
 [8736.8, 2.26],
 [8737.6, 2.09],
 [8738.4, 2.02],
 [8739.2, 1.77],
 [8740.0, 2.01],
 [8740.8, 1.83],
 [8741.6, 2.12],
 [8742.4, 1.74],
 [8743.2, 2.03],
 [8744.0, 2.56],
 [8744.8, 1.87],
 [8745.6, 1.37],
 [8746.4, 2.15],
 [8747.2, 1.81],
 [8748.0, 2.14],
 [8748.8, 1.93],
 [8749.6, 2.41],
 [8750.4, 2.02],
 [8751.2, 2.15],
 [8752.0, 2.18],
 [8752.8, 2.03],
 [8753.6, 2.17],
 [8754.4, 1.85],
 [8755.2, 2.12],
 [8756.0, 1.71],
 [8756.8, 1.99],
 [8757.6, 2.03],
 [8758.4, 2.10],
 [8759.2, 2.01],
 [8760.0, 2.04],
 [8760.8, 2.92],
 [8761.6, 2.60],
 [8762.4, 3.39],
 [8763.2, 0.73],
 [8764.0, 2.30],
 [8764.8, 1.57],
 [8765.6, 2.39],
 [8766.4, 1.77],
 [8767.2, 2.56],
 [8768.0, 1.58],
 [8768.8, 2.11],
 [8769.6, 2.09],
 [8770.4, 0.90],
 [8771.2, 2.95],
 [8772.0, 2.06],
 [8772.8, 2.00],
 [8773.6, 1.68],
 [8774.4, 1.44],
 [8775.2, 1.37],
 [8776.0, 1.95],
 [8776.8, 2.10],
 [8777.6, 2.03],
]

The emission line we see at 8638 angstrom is H-alpha 6563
